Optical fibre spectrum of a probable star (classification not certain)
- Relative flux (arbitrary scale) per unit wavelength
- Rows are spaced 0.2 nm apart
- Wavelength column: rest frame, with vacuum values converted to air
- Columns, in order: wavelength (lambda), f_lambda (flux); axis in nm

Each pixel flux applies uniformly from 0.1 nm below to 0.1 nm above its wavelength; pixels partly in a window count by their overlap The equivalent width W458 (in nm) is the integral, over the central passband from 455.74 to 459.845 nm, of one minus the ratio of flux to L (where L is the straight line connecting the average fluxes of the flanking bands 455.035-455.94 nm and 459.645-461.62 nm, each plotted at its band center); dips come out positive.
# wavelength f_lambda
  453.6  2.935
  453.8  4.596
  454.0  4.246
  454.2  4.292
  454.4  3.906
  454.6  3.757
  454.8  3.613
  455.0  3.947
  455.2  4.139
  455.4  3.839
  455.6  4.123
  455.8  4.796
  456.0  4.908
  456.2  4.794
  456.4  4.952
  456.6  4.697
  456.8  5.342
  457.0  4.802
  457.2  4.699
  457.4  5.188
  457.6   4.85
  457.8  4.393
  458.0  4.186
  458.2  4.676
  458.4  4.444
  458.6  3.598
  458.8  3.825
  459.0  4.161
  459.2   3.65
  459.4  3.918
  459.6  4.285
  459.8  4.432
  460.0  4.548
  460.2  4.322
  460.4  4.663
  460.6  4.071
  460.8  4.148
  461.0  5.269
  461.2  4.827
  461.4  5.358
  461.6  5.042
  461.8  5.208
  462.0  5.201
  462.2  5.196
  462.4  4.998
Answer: -0.09 nm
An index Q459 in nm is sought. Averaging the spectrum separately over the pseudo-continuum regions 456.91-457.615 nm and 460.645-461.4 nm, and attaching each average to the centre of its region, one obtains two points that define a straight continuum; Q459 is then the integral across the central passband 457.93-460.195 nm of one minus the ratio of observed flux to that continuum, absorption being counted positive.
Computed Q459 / 0.32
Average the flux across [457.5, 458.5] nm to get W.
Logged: 4.51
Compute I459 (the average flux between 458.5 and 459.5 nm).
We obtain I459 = 3.83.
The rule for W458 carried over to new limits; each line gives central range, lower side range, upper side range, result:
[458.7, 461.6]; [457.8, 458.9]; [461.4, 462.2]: 0.18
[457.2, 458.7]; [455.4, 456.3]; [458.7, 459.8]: -0.09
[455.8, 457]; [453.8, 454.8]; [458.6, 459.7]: -0.27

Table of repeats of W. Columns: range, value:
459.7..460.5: 4.49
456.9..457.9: 4.79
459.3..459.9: 4.21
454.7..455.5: 3.88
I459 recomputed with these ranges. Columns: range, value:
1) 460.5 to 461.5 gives 4.73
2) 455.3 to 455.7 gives 3.98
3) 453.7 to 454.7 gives 4.16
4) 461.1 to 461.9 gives 5.11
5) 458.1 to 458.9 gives 4.14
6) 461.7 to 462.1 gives 5.2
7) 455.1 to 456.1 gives 4.36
